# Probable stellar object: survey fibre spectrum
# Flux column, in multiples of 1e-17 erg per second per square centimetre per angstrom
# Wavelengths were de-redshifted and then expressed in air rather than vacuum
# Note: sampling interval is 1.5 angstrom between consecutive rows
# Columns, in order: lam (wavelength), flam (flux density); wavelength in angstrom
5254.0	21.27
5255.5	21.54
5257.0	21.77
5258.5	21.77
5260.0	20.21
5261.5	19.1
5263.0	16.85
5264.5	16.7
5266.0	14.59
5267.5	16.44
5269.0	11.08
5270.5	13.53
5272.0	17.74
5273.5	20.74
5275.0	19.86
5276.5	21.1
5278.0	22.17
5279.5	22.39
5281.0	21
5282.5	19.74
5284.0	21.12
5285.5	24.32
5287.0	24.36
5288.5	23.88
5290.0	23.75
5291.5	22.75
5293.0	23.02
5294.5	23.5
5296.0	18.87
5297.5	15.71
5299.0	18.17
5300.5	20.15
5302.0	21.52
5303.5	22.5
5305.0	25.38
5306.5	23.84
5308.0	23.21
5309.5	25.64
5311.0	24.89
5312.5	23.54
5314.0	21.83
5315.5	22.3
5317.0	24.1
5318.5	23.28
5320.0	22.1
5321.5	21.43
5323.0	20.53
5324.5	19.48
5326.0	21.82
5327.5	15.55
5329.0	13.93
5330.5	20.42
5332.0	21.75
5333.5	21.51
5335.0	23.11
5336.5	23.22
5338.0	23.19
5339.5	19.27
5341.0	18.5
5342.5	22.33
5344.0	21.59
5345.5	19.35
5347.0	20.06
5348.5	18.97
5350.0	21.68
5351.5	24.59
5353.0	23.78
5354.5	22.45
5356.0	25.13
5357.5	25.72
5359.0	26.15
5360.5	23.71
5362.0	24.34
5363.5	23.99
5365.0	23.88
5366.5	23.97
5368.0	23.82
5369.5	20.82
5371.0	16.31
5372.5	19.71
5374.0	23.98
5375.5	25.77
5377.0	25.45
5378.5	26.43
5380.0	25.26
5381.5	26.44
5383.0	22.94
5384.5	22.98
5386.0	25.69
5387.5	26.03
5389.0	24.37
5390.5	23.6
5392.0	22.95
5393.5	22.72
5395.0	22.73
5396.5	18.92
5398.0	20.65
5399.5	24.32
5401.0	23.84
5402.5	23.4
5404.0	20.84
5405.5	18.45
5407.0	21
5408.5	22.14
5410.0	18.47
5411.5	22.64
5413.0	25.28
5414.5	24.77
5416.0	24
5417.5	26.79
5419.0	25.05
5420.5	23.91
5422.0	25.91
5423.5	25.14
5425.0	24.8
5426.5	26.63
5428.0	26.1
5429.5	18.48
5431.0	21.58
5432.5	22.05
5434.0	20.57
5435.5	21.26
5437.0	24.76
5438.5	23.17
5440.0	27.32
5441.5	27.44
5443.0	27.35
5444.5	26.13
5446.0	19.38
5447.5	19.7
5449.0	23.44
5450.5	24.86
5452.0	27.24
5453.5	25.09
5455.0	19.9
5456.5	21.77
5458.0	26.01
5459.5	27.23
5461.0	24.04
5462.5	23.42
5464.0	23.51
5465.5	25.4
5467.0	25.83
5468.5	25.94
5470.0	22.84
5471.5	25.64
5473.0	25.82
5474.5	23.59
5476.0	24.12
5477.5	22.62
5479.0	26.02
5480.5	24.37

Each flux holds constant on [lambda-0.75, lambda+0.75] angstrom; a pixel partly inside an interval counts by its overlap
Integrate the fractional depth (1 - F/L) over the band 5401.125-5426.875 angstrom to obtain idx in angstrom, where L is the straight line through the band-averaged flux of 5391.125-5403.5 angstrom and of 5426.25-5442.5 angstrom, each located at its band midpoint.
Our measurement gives -0.57 angstrom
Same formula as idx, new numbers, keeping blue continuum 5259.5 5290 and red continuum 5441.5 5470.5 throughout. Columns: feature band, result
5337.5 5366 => -1.4 angstrom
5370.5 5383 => -0.9 angstrom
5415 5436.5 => -0.3 angstrom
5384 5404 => -0.5 angstrom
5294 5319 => -2.4 angstrom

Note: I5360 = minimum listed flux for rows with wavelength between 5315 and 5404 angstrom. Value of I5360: 13.93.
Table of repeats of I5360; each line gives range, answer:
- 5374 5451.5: 18.45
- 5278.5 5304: 15.71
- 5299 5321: 18.17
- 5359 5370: 20.82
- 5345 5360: 18.97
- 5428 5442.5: 18.48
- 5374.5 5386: 22.94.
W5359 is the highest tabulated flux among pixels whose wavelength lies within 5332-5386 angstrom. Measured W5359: 26.44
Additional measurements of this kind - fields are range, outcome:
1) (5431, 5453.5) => 27.44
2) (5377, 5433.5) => 26.79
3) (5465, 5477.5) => 25.94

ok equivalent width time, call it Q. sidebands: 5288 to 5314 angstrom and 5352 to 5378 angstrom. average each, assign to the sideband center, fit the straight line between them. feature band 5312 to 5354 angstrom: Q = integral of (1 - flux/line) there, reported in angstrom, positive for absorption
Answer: 3.2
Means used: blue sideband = 22.3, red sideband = 23.5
